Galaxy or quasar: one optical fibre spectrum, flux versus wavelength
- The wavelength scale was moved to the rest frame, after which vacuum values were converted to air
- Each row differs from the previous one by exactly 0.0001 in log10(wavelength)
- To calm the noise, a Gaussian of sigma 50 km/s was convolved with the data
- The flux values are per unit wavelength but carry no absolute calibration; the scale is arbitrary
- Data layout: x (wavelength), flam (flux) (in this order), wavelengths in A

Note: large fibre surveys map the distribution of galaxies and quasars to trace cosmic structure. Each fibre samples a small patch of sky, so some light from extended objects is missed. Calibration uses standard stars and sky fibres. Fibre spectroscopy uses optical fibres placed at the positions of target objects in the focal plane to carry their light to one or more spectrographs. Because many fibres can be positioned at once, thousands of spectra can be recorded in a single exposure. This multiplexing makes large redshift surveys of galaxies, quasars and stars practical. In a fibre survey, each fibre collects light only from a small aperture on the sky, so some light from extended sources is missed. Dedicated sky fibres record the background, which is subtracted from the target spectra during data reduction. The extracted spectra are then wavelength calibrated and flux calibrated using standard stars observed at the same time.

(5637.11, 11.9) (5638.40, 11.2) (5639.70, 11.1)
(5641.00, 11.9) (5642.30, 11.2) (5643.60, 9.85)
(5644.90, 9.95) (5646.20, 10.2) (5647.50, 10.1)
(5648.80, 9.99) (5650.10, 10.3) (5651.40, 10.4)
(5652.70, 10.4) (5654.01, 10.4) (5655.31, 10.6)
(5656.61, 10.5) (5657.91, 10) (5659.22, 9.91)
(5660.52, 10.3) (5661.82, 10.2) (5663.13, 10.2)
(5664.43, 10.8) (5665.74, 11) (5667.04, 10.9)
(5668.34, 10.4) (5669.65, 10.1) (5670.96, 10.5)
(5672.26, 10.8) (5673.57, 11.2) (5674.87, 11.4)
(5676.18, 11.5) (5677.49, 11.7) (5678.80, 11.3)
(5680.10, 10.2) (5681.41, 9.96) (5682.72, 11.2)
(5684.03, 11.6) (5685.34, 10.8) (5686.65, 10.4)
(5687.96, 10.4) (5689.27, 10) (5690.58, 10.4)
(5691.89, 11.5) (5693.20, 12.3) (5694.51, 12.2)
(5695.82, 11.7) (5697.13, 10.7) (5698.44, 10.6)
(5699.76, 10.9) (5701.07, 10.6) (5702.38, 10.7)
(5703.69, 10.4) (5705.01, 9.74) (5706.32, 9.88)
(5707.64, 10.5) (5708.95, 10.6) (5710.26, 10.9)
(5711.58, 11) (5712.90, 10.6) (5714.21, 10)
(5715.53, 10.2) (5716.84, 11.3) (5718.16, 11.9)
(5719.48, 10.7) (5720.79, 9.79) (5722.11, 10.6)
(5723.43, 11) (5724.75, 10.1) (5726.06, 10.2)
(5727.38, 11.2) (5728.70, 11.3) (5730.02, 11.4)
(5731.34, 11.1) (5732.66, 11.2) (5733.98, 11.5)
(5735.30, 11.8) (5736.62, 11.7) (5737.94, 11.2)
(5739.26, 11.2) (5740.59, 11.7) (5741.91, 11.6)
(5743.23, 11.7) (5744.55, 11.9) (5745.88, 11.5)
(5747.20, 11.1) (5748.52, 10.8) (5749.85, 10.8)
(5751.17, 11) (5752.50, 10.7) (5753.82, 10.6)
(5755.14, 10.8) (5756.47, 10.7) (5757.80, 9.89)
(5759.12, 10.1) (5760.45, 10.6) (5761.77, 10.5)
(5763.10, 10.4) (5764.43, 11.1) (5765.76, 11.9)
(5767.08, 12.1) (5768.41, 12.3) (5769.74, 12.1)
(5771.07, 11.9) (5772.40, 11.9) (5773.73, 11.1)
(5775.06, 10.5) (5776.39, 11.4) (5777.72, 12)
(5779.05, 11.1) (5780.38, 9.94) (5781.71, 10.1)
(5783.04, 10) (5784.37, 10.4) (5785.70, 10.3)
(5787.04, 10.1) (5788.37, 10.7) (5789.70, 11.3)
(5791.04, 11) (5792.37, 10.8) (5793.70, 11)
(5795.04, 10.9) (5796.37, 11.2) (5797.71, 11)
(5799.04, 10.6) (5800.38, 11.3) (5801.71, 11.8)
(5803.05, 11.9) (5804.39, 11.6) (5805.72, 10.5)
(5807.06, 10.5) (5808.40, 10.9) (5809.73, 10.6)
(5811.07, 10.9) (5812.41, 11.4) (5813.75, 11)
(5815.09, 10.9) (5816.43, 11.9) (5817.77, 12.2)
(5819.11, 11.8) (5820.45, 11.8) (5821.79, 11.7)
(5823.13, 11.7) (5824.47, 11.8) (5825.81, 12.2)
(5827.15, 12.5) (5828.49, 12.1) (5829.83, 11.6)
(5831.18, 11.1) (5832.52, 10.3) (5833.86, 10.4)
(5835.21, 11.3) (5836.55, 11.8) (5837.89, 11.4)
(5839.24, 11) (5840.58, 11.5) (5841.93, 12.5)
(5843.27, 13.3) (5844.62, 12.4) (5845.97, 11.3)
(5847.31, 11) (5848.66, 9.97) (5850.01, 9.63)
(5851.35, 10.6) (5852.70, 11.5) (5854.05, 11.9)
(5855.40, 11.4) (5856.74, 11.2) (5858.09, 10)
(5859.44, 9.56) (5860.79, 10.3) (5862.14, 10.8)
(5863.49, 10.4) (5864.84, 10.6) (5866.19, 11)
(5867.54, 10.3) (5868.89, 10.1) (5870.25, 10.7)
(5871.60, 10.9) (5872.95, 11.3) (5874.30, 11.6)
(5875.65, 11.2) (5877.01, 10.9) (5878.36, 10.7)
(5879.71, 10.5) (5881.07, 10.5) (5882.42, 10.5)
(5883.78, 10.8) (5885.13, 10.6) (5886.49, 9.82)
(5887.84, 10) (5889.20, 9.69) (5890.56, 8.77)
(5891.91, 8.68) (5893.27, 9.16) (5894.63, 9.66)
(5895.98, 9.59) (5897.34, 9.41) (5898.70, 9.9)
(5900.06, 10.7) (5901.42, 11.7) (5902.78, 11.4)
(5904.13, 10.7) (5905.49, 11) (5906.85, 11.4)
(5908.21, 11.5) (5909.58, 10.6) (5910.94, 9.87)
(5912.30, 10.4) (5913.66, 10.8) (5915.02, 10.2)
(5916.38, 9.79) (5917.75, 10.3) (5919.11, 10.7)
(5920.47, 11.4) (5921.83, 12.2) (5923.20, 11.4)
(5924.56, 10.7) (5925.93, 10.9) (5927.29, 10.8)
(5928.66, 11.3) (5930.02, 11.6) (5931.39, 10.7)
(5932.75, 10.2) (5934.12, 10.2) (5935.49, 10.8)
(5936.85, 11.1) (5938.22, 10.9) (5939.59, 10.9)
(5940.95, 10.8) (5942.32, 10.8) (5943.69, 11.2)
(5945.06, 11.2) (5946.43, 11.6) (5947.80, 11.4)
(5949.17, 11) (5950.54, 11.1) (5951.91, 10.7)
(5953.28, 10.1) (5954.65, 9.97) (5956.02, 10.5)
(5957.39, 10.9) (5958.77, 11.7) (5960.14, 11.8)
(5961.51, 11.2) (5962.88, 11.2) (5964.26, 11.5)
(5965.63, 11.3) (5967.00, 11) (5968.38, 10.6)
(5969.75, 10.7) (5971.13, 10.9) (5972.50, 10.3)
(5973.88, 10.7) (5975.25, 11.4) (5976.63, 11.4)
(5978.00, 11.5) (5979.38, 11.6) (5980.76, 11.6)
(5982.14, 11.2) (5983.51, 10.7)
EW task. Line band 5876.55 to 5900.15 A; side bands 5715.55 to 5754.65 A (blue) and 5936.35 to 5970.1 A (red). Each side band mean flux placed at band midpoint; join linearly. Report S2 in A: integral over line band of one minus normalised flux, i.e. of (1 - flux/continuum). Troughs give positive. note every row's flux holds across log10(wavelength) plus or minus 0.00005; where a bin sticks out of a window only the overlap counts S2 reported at 2.3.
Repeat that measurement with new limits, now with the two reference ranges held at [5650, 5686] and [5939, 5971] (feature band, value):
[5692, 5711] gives -0.27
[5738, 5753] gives -0.72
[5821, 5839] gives -1.10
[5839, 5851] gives -0.57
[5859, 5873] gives 0.48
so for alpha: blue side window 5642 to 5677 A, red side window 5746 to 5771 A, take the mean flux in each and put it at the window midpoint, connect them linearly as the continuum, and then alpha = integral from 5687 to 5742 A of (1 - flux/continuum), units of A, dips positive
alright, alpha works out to -0.65 A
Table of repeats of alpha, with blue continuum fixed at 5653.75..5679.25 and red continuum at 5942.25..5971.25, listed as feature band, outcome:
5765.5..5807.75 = -1.0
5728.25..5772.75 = -1.9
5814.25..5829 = -1.4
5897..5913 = 0.3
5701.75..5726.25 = 0.5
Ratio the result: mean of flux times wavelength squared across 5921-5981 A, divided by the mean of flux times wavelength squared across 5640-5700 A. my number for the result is 1.1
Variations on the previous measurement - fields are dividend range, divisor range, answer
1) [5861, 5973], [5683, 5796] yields 1.04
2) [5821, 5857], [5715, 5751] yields 1.07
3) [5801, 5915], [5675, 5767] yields 1.05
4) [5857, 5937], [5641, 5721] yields 1.07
